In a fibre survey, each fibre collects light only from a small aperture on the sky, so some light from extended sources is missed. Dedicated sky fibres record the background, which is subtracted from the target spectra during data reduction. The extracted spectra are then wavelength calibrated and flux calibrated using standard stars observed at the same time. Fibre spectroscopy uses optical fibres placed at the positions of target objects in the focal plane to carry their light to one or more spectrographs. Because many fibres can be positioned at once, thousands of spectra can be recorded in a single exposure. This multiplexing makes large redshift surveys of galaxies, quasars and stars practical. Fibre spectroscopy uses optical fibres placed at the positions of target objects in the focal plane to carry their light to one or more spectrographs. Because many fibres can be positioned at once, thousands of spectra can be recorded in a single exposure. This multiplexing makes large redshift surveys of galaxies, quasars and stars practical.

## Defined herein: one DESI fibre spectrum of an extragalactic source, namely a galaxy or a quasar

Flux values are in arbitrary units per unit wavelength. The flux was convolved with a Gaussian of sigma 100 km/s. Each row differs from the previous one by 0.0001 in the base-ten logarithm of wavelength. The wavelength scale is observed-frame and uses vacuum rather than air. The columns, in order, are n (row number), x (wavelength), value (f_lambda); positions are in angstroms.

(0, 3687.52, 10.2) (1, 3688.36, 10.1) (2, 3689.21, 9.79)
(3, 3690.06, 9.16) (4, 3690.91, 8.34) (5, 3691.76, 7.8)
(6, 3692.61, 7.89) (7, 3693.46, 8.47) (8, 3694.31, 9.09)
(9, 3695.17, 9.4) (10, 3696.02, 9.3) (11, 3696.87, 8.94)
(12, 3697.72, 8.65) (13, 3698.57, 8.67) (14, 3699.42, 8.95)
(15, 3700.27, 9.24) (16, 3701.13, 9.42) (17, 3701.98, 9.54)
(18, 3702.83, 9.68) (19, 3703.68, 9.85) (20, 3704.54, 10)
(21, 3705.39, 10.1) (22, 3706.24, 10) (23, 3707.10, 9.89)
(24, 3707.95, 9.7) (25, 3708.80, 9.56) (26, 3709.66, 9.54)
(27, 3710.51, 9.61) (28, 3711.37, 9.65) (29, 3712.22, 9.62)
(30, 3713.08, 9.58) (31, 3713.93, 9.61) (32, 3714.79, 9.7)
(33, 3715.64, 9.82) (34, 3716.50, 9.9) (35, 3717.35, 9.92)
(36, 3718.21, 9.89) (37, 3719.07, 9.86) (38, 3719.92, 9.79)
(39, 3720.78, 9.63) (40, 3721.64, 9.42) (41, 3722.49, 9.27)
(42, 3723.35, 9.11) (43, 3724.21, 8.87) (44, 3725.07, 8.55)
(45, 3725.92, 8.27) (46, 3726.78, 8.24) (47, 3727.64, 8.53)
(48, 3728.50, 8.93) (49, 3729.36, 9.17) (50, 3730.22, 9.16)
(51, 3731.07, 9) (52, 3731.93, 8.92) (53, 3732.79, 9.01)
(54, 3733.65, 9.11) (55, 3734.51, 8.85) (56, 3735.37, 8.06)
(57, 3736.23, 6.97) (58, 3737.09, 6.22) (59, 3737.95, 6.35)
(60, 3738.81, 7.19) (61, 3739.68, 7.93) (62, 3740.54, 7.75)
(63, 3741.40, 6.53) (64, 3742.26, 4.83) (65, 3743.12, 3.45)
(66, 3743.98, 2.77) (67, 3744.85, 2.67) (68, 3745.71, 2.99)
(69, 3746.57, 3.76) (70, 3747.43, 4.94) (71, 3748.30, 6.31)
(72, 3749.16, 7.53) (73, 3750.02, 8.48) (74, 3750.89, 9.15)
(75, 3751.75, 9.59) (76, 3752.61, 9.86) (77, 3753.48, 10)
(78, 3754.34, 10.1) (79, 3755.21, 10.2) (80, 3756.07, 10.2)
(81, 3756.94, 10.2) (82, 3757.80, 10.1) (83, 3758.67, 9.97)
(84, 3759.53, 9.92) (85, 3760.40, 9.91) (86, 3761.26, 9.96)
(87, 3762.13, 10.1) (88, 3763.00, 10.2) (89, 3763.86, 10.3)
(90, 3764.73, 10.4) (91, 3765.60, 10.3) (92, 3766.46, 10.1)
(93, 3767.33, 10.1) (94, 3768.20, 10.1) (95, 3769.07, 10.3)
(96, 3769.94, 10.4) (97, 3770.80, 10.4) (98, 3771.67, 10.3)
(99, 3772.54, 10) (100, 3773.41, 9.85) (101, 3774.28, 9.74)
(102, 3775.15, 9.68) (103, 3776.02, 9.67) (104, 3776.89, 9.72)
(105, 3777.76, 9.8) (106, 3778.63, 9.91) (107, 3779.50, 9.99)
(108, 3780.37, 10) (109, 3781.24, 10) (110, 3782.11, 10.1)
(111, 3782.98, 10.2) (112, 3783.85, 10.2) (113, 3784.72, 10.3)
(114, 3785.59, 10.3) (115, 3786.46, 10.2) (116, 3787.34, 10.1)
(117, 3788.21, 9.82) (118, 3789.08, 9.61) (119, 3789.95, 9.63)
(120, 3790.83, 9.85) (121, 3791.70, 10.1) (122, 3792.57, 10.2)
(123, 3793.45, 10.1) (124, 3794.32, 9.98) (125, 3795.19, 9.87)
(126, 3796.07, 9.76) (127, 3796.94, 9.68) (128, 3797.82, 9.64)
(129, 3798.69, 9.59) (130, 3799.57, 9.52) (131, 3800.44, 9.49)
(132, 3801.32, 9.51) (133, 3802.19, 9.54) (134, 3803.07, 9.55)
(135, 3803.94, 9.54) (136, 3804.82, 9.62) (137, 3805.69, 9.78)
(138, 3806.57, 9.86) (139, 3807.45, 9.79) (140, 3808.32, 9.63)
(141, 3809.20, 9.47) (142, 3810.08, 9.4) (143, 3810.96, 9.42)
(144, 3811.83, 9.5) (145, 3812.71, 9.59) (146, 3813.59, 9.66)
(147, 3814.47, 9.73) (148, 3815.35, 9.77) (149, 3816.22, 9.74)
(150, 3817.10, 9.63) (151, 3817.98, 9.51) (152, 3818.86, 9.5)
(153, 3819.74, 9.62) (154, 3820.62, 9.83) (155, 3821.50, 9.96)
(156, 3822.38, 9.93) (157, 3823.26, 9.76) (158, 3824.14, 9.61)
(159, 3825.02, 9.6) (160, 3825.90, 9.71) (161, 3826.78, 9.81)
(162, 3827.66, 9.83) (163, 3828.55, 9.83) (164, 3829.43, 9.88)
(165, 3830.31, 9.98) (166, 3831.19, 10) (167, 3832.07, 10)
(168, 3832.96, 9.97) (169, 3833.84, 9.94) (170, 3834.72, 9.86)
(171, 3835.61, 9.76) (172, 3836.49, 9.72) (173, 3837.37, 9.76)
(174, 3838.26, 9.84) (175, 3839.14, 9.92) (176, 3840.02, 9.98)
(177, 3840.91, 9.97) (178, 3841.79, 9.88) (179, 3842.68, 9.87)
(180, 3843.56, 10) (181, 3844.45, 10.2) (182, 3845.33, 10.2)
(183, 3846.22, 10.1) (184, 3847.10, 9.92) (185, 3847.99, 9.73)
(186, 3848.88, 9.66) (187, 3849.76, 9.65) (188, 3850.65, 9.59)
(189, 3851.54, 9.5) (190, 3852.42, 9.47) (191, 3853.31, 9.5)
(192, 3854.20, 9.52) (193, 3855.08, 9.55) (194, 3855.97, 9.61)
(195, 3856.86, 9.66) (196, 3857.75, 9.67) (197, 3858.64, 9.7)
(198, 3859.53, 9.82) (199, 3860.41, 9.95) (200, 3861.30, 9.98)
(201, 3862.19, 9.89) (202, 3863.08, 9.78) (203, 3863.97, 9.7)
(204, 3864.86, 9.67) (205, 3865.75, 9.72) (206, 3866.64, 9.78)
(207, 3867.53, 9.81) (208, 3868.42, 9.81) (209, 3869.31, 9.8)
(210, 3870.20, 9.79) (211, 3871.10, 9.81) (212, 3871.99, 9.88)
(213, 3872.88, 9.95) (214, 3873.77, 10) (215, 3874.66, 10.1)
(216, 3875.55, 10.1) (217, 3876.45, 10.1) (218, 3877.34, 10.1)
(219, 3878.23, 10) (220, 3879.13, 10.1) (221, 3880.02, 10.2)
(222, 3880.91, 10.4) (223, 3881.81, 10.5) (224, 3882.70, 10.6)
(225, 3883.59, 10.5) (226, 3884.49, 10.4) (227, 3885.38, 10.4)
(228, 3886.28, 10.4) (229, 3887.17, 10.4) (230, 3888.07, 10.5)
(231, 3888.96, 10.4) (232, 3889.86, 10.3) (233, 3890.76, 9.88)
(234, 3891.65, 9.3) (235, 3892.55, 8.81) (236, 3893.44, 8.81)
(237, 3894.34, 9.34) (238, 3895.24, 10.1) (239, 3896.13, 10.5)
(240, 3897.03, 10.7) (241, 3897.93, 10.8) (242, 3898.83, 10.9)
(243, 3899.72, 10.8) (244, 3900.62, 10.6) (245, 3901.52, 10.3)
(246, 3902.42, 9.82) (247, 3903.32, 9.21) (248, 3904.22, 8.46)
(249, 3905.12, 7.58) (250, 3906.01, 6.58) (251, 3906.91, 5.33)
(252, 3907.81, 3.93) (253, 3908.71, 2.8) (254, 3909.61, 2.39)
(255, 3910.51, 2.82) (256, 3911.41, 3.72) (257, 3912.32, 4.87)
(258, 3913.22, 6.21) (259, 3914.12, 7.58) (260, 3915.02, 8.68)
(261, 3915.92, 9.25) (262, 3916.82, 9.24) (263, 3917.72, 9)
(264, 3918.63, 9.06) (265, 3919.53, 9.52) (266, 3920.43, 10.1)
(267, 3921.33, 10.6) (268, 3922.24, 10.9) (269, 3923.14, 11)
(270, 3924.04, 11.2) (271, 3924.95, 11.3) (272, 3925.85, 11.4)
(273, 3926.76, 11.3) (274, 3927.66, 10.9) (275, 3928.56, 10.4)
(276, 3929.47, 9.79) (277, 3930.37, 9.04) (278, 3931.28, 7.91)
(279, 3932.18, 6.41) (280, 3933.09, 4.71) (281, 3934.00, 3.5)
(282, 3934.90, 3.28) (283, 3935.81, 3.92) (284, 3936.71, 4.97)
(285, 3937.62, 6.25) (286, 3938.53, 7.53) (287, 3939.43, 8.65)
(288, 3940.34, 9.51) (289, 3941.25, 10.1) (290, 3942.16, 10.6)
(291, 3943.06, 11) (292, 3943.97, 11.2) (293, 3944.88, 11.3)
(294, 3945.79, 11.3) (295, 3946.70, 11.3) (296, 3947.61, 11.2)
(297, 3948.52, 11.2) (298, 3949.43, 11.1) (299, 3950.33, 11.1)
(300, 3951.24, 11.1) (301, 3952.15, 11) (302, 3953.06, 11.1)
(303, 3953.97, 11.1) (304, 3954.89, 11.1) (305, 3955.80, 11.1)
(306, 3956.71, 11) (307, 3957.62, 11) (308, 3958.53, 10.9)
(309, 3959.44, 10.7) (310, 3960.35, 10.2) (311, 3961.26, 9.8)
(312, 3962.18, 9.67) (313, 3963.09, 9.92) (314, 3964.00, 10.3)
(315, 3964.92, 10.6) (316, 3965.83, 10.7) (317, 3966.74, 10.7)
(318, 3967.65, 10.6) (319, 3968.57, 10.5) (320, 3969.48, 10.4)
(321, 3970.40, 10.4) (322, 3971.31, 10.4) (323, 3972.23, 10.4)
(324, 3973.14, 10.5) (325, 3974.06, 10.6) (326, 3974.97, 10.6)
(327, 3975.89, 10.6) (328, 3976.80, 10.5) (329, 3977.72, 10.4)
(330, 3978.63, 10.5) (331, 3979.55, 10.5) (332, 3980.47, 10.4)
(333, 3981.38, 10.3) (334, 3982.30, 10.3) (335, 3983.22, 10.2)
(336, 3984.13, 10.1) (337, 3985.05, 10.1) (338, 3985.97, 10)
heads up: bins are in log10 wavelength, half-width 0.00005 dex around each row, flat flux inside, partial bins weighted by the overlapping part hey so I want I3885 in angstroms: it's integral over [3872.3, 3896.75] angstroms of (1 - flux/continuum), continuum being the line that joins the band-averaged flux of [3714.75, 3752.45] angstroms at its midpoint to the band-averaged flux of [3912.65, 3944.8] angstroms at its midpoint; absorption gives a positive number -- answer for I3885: -4.4 angstroms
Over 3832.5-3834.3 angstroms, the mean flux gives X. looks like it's 9.94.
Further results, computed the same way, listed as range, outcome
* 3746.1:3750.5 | 6.2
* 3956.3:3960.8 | 10.8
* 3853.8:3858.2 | 9.6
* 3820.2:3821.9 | 9.89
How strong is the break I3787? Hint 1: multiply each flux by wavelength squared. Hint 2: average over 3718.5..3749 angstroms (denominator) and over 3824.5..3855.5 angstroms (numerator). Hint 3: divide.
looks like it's 1.4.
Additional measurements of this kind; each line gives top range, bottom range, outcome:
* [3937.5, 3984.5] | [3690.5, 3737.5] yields 1.31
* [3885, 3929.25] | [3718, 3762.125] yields 1.20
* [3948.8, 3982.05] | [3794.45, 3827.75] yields 1.19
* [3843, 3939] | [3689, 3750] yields 1.18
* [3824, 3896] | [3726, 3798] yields 1.16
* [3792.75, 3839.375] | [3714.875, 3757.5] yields 1.26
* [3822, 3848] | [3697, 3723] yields 1.10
